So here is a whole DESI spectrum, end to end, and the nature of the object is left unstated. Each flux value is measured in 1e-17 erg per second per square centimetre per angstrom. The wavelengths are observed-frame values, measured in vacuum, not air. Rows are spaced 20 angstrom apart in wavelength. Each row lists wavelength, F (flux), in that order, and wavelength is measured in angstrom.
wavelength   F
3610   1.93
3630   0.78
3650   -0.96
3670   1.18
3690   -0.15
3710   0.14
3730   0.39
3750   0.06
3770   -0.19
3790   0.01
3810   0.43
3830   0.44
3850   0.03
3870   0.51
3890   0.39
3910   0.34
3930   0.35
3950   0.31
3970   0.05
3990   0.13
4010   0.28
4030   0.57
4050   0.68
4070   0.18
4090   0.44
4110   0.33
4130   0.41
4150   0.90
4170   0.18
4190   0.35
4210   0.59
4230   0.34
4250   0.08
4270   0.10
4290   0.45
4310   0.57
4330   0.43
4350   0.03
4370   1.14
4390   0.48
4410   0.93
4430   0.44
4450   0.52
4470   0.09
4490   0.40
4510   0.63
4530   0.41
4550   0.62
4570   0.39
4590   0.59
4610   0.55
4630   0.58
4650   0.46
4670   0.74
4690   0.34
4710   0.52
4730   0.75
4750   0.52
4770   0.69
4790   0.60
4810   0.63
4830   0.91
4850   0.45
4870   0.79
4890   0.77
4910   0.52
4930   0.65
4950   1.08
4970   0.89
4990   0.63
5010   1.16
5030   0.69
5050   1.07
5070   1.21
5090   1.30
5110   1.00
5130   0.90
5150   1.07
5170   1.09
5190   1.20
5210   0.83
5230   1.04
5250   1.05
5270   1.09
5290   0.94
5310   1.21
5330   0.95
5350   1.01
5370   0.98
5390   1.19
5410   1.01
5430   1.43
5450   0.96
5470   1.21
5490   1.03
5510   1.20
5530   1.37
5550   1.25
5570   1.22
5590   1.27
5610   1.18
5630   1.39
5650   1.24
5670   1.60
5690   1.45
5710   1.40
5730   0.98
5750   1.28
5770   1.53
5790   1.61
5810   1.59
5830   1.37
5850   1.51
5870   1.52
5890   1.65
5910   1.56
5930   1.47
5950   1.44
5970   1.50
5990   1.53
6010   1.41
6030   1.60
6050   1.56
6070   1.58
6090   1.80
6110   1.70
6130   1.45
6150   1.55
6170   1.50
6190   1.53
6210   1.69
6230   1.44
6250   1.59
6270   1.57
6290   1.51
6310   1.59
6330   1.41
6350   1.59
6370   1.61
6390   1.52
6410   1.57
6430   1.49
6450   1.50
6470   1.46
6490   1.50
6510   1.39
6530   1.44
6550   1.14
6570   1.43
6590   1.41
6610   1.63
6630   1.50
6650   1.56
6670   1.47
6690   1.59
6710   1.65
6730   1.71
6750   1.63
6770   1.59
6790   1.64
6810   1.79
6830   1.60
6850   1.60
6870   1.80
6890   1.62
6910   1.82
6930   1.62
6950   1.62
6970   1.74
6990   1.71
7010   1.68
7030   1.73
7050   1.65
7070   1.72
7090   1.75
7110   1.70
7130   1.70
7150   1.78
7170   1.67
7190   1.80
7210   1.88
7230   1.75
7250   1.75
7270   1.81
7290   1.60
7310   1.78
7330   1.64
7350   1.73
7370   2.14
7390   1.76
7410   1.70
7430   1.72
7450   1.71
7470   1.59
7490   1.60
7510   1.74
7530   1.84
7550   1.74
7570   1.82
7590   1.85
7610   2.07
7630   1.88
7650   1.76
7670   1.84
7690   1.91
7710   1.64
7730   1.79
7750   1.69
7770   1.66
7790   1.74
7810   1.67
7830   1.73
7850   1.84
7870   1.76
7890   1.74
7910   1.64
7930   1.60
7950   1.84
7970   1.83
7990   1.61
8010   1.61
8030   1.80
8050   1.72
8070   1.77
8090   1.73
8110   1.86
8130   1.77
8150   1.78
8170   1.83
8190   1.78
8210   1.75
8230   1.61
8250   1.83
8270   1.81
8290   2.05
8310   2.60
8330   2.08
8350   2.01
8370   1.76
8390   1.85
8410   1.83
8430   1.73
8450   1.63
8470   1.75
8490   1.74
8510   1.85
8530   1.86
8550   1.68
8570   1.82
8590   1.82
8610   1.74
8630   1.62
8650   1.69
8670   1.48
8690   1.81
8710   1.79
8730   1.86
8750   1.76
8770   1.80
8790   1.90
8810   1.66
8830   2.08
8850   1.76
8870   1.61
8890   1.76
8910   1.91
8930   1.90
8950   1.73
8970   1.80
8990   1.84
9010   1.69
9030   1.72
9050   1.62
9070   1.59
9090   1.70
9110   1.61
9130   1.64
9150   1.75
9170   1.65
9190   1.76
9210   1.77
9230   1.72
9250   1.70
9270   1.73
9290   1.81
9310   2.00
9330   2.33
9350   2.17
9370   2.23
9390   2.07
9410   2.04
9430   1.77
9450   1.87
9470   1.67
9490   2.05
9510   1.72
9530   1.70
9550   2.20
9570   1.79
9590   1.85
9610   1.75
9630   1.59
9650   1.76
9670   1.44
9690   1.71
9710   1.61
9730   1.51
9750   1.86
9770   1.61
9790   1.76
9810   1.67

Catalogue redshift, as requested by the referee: 0.266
